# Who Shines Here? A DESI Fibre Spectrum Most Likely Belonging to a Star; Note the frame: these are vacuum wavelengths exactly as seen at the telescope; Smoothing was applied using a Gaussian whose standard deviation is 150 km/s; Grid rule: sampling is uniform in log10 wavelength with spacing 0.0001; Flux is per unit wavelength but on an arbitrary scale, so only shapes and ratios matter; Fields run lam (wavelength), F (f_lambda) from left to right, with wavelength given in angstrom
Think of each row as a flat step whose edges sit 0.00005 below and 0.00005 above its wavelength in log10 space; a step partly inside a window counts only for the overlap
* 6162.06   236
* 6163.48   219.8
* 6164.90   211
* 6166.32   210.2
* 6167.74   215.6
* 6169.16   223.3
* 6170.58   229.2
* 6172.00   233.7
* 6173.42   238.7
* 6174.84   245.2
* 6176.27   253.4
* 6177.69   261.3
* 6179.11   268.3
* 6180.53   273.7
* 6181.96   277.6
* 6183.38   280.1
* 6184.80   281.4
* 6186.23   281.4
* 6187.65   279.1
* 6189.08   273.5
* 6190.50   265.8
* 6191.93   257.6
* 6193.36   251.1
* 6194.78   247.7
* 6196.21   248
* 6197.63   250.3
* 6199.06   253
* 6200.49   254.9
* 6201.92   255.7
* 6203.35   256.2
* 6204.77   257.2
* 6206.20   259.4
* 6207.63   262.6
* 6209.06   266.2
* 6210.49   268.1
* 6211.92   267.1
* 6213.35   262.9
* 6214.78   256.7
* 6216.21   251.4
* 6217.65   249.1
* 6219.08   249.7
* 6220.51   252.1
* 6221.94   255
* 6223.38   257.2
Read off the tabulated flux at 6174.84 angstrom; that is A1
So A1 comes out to 245.2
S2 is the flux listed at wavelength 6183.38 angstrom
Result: 280.1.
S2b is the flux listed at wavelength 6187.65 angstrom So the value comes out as 279.1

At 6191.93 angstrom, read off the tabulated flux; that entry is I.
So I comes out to 257.6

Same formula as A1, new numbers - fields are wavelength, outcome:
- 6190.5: 265.8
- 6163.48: 219.8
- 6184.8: 281.4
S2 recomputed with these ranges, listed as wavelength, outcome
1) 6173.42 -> 238.7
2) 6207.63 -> 262.6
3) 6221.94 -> 255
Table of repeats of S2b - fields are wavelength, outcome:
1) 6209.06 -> 266.2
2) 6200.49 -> 254.9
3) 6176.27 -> 253.4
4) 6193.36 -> 251.1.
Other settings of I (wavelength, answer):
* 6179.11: 268.3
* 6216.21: 251.4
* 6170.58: 229.2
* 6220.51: 252.1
